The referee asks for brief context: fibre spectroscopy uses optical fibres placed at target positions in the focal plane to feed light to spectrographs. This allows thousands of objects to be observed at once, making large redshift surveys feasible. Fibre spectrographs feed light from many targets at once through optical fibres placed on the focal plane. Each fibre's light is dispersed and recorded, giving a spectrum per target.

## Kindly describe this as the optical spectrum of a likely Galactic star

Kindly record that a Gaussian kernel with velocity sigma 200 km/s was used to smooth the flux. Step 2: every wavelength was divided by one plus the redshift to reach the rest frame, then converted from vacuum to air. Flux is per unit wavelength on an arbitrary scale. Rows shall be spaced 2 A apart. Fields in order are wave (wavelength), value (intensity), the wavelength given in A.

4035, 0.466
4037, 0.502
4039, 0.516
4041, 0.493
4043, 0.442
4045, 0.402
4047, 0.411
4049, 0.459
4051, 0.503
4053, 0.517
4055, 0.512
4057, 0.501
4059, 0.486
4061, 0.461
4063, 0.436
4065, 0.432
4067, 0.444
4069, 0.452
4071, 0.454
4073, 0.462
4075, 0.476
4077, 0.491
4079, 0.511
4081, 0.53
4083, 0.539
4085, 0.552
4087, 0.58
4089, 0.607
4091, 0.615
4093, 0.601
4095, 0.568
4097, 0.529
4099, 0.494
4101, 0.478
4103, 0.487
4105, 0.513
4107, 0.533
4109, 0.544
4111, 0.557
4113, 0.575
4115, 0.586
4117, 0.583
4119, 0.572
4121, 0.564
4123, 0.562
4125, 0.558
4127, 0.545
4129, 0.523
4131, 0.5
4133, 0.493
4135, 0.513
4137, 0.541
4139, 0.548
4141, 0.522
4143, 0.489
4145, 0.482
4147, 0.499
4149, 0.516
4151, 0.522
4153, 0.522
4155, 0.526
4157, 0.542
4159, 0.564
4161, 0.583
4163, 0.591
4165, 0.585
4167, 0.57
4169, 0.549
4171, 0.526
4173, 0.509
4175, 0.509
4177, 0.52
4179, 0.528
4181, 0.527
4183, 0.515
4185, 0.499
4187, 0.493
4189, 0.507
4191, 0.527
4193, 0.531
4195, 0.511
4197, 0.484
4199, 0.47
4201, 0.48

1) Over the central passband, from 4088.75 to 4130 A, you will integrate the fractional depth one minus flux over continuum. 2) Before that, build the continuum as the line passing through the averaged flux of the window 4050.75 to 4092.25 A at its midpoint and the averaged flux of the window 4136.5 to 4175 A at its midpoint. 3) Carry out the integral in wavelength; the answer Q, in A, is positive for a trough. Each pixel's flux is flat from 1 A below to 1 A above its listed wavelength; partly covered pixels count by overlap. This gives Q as -2.7 A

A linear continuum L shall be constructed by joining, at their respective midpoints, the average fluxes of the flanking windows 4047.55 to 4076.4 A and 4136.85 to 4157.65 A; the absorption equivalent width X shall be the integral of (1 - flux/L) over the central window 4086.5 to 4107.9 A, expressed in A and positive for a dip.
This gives -2.4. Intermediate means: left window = 0.47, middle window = 0.545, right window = 0.518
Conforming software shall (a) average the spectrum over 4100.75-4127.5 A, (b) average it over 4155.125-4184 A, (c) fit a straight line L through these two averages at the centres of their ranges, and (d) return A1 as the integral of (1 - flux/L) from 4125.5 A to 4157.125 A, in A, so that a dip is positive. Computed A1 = 1.7 A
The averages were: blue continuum 0.549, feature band 0.518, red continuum 0.544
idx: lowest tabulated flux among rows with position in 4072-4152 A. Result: 0.462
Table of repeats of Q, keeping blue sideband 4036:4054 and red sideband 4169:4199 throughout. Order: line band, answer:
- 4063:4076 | 0.7 A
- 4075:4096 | -3.1 A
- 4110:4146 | -3.1 A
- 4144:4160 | -0.6 A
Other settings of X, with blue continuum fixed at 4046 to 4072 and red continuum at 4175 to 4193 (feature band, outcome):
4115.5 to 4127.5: -1.8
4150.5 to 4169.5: -1.9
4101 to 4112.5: -0.9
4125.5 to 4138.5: -0.7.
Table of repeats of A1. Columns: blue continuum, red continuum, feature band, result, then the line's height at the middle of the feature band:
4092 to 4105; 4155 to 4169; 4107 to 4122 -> -0.9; 0.536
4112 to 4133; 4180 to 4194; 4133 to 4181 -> 0.0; 0.533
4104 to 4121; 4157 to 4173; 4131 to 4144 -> 1.0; 0.56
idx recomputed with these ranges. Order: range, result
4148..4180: 0.509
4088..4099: 0.494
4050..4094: 0.432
